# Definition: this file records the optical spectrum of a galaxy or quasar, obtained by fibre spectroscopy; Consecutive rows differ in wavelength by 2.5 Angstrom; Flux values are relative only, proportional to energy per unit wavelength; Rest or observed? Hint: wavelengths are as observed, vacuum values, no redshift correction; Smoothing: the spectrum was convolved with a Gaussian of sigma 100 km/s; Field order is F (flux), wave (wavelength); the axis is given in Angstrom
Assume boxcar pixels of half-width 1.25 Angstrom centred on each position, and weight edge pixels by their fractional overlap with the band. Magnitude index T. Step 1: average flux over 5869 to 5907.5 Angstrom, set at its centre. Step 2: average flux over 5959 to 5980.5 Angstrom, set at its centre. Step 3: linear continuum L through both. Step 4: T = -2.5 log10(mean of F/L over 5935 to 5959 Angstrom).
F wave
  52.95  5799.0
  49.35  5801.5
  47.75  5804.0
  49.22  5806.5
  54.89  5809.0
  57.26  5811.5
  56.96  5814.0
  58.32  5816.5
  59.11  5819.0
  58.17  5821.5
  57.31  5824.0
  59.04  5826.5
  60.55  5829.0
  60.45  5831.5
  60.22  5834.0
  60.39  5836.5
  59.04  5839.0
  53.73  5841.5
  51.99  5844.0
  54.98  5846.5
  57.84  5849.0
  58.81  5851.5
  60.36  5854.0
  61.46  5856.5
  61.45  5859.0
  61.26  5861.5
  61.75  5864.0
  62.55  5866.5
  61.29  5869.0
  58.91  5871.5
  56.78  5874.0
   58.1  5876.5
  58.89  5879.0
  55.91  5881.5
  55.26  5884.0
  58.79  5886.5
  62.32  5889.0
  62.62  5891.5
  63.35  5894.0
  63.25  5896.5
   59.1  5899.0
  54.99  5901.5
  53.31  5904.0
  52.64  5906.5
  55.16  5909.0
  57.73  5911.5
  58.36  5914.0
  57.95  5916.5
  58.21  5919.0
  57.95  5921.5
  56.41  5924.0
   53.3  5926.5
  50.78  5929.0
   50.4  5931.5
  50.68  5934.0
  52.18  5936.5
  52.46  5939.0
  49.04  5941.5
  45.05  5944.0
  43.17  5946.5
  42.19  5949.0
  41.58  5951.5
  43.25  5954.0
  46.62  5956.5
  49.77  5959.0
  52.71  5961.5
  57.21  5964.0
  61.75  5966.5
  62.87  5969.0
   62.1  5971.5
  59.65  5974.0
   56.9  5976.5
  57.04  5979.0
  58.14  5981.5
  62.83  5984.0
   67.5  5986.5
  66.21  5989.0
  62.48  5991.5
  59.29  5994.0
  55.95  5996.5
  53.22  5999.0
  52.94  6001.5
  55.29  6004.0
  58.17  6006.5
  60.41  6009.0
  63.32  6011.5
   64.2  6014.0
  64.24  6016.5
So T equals 0.25 mag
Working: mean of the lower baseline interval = 58.4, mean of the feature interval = 46.4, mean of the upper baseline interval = 58.2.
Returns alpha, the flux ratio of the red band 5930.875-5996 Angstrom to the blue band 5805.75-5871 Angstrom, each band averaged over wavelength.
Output 0.93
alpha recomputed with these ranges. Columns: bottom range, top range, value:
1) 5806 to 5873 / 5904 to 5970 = 0.89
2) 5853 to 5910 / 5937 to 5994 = 0.92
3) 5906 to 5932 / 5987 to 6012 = 1.06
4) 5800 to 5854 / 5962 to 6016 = 1.06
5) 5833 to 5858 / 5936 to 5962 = 0.81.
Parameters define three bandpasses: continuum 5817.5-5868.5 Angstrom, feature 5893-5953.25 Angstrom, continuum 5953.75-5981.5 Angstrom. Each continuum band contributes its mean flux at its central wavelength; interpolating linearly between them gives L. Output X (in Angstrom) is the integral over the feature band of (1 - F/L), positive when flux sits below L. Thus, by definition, 4.2 Angstrom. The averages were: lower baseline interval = 59.1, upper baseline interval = 56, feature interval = 53.2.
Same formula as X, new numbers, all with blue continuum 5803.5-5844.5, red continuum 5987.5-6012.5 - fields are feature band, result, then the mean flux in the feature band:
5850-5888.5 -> -1.4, 59.5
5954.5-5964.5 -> 1.3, 50.5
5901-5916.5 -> 0.6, 55.6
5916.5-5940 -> 1.7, 53.8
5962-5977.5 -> -0.3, 59.8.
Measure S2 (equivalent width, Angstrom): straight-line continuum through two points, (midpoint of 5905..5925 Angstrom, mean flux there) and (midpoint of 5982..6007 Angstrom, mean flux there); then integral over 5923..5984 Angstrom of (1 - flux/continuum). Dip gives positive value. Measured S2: 5.8 Angstrom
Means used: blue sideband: 56.8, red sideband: 59.4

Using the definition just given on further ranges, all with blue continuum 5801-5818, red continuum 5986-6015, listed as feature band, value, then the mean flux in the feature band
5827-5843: -1.32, 59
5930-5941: 1.22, 51.3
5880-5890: -0.35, 58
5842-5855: -0.39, 56.6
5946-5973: 3.20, 51.5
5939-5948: 1.76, 46.6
